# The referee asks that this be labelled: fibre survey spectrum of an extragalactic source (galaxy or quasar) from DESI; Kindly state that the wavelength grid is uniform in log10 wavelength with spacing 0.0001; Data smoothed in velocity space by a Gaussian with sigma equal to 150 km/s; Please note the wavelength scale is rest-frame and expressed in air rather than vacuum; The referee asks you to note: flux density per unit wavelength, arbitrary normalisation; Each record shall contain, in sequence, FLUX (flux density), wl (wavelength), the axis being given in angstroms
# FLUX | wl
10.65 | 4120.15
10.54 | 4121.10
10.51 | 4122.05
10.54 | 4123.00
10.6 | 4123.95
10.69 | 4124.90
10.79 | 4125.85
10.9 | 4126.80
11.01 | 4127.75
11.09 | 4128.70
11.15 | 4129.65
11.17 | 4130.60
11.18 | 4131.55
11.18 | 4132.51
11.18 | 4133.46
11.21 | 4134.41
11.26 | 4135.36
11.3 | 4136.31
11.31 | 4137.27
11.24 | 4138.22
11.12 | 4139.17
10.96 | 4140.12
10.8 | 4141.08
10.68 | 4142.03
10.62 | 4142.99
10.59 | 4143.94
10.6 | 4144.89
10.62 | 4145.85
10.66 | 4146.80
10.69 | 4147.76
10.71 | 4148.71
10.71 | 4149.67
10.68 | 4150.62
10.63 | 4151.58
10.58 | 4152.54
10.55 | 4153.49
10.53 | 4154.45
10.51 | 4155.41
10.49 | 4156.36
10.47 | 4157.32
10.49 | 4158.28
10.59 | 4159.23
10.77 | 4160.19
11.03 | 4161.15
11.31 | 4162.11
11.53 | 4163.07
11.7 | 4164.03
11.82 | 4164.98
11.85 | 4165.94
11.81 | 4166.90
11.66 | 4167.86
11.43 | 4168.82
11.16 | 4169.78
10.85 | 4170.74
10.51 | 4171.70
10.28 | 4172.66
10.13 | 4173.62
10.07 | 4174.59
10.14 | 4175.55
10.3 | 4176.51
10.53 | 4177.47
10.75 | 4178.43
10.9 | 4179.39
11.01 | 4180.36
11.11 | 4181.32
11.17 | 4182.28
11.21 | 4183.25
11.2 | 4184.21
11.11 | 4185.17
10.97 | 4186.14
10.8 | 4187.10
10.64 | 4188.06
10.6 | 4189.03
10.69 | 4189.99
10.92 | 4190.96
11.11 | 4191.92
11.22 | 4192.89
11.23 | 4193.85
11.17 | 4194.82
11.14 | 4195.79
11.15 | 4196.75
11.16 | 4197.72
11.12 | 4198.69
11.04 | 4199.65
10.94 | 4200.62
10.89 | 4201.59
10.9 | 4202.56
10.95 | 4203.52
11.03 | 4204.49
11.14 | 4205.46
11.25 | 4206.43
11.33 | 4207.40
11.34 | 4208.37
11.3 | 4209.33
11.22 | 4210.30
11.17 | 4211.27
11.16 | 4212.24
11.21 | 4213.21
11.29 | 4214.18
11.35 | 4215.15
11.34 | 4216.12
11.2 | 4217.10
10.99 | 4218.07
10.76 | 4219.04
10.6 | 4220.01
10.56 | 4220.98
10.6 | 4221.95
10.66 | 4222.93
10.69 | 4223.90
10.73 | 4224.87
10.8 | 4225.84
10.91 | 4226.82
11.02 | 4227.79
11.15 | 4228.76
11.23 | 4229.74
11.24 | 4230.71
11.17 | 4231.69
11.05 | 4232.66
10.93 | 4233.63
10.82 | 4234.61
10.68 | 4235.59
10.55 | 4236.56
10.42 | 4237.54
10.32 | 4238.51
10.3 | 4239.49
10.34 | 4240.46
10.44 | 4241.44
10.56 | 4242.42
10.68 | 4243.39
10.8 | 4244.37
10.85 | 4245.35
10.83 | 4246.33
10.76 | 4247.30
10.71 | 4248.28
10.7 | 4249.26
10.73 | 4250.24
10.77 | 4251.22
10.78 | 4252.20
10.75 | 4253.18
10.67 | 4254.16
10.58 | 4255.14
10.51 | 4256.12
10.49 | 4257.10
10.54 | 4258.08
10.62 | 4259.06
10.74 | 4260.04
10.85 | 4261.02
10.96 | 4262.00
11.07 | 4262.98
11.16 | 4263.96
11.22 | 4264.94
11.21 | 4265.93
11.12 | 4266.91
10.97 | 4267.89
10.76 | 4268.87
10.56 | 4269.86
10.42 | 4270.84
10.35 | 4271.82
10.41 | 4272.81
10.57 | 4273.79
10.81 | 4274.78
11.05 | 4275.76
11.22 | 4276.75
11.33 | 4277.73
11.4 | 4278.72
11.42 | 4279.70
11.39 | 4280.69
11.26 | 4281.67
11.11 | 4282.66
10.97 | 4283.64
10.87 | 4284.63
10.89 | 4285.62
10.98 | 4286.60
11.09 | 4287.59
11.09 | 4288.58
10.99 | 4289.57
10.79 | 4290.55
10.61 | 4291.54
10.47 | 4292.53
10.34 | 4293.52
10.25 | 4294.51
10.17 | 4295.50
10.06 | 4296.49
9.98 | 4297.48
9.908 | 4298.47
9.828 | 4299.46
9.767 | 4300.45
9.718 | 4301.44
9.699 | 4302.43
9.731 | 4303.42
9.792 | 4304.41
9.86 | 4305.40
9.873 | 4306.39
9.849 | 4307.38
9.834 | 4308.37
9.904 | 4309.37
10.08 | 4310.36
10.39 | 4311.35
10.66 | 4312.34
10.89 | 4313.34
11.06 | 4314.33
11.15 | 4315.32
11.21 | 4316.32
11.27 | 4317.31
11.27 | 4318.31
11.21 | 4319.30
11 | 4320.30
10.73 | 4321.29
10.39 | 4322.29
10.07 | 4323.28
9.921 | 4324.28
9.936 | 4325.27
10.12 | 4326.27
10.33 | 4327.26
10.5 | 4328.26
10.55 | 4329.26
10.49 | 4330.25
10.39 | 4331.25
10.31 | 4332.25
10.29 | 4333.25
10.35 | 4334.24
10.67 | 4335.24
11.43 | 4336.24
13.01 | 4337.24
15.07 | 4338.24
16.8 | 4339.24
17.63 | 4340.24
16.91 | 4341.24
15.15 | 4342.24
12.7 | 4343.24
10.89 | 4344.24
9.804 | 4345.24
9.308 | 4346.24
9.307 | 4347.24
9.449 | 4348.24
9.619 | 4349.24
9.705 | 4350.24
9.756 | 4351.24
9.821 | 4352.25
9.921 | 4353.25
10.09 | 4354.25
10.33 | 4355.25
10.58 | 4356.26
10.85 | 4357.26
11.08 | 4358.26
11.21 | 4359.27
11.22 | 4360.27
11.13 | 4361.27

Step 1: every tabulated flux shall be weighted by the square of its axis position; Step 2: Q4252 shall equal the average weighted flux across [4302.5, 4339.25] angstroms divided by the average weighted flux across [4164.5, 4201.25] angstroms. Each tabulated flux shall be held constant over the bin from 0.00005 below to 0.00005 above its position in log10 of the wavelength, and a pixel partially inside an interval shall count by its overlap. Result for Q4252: 1.04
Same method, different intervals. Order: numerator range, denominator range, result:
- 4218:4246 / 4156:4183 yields 1.01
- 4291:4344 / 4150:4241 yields 1.07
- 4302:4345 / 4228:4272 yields 1.08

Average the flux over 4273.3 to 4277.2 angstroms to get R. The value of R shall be 10.9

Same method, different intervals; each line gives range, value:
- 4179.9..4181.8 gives 11.1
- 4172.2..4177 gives 10.2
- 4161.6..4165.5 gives 11.6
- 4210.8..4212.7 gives 11.2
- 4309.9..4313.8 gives 10.5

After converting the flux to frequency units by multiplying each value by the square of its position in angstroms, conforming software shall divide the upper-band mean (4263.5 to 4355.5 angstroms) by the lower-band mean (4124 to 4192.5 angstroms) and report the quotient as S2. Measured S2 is 1.07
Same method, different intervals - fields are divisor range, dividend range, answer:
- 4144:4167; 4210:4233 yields 1.04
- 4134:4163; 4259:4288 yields 1.08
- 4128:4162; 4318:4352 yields 1.14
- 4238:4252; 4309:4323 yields 1.05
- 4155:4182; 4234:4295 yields 1.04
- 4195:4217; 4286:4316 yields 0.97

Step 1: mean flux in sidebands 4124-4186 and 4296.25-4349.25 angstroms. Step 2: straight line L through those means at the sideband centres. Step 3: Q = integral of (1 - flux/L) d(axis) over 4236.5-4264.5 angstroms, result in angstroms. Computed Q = 0.7 angstroms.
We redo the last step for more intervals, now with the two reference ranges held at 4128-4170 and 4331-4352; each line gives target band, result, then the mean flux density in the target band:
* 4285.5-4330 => 4.87 angstroms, 10.4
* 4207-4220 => 0.10 angstroms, 11.2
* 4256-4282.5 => 1.38 angstroms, 10.9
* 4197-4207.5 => 0.15 angstroms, 11.1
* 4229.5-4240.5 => 0.58 angstroms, 10.8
